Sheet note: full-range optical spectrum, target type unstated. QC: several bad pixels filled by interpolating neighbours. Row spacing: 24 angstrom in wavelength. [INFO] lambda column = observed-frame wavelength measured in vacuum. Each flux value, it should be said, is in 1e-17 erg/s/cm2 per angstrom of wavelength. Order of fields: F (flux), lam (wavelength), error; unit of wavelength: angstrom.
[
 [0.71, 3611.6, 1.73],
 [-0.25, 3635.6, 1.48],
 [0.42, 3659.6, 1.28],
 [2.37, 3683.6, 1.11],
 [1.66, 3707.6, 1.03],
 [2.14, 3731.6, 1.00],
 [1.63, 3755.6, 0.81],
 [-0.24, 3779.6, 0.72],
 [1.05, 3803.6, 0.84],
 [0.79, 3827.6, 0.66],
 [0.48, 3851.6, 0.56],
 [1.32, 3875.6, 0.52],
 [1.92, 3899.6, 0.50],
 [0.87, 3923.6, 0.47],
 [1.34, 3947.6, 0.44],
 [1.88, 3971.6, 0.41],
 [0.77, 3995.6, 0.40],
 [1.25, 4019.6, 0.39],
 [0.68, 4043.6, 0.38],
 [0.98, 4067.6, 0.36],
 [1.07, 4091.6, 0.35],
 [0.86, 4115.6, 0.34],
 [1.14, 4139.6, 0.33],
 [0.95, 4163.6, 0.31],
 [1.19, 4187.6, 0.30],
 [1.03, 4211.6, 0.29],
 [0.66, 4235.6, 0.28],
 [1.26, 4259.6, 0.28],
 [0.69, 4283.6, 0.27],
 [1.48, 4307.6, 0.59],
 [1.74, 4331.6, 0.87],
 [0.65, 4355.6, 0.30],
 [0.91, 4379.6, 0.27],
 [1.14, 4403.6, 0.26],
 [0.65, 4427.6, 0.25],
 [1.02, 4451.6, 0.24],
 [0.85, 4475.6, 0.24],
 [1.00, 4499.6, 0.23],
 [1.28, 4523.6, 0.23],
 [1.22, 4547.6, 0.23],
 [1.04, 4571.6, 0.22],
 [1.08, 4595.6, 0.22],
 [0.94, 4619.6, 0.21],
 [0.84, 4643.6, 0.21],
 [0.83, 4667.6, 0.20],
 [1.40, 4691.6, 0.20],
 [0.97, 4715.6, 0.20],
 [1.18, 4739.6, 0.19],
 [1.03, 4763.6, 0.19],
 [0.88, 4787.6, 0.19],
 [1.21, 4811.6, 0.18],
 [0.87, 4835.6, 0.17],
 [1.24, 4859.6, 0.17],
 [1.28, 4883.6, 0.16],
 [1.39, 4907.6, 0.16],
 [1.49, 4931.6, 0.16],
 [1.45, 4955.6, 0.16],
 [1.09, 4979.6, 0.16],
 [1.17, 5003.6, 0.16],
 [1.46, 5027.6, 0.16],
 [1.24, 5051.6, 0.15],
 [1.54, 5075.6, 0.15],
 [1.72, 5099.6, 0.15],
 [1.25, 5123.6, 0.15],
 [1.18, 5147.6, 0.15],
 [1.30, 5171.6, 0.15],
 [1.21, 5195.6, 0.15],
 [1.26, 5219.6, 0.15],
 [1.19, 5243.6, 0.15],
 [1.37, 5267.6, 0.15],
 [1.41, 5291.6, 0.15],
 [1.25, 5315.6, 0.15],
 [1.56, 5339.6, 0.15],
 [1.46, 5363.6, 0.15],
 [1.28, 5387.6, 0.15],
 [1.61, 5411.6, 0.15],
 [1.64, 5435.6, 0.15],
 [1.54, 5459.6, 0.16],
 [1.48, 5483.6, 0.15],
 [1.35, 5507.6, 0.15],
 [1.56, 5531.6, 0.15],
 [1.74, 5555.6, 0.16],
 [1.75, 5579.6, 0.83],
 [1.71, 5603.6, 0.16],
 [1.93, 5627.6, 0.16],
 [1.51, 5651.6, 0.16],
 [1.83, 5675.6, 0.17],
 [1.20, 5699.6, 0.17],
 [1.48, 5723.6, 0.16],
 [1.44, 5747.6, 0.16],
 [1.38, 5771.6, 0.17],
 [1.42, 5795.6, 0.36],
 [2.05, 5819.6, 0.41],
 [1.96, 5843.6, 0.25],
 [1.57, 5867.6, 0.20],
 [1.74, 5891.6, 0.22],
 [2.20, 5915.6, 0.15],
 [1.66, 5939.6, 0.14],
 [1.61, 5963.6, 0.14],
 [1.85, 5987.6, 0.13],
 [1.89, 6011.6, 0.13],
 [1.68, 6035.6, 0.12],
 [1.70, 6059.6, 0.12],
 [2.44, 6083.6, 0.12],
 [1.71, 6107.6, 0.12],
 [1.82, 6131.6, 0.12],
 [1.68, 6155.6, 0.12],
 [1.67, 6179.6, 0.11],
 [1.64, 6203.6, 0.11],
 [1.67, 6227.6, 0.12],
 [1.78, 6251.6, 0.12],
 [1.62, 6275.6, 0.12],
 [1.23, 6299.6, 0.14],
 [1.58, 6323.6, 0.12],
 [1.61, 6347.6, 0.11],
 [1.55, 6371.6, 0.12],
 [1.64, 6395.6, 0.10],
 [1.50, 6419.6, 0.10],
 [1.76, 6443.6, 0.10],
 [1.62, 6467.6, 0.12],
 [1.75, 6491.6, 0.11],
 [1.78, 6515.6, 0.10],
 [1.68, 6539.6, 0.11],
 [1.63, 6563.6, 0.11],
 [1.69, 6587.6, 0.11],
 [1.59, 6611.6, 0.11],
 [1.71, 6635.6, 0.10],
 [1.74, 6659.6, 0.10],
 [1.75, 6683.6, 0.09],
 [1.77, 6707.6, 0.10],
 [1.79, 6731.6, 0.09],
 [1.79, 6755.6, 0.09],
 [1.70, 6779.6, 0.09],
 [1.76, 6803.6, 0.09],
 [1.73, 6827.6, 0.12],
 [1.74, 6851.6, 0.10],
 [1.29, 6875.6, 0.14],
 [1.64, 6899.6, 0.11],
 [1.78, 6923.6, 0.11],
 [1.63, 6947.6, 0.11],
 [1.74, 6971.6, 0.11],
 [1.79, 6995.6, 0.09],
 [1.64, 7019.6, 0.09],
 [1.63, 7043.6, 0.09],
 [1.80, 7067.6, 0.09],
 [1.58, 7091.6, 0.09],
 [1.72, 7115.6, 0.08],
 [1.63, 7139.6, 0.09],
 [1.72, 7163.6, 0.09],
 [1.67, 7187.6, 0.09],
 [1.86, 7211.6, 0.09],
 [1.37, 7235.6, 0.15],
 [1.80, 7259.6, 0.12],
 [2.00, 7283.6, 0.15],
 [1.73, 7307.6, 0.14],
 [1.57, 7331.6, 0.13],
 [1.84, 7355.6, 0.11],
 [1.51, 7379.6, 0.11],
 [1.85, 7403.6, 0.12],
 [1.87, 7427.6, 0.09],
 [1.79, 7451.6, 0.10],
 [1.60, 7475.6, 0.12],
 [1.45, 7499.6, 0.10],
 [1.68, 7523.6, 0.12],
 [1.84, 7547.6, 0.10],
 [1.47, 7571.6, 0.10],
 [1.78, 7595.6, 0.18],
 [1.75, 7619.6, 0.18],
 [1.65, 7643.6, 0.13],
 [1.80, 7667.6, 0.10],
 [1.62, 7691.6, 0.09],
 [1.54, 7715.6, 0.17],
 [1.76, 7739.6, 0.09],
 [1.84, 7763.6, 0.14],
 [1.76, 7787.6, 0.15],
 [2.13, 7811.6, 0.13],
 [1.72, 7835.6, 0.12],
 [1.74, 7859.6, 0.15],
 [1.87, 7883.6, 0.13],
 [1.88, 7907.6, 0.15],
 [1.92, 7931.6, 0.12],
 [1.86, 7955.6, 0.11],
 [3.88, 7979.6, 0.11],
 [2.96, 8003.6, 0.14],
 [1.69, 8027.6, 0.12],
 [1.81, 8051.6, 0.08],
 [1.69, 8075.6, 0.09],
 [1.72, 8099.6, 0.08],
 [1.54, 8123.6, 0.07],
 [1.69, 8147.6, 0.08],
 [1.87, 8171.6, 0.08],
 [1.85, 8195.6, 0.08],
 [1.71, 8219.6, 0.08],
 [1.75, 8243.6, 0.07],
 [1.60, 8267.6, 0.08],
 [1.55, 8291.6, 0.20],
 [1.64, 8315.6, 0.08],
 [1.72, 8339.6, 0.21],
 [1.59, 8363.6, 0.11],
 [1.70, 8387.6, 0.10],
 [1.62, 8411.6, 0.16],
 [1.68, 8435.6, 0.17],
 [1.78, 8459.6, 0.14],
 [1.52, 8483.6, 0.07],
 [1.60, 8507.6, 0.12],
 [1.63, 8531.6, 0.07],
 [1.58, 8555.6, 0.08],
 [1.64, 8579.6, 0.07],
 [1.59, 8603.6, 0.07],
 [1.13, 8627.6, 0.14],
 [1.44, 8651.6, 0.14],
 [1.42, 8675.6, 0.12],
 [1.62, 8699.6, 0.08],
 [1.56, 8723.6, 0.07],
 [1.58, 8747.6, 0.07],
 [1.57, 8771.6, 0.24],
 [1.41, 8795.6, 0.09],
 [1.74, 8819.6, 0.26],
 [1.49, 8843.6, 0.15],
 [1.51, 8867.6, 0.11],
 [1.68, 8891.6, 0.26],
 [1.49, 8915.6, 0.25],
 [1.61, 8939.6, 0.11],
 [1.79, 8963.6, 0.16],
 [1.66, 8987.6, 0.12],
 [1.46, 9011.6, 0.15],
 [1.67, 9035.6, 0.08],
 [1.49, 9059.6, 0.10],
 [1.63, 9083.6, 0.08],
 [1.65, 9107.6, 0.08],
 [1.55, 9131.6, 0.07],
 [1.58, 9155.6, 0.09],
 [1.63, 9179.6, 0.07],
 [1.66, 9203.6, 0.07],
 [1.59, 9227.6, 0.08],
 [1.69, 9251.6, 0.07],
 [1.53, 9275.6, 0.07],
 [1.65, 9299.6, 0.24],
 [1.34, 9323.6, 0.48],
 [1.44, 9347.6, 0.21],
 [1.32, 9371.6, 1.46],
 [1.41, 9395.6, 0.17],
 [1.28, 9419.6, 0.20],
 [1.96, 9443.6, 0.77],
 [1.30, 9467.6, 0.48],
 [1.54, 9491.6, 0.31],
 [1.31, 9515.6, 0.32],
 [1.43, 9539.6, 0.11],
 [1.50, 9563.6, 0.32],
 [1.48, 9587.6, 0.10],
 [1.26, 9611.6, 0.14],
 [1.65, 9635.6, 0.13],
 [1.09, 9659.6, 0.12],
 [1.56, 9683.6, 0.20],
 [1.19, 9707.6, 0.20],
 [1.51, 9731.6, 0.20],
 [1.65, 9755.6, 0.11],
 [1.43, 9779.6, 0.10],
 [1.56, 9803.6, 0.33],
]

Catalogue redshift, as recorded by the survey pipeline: 0.22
